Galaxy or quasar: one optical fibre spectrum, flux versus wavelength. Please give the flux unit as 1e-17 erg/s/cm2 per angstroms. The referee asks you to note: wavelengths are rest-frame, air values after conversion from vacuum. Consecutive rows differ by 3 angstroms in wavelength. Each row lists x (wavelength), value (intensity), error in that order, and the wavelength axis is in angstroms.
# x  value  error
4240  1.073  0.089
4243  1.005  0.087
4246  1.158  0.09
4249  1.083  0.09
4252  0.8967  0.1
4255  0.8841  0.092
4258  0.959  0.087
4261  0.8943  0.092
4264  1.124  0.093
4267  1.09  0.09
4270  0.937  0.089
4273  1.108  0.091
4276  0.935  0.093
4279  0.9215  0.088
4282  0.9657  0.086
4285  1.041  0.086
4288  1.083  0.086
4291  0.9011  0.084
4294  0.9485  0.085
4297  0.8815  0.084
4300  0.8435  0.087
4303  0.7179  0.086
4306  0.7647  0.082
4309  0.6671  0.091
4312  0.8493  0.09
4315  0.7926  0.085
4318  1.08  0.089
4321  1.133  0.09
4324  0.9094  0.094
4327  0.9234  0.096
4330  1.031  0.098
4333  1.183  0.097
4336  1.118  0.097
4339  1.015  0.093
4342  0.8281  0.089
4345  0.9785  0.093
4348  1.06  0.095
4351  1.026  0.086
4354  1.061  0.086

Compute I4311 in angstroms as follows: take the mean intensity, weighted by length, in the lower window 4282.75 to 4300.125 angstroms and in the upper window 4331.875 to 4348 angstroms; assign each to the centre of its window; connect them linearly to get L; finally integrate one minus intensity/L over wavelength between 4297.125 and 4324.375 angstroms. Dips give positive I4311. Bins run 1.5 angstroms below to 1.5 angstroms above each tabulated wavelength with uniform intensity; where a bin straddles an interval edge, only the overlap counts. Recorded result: 3.5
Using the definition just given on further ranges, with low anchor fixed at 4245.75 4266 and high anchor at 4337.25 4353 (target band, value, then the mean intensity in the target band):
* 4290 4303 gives 1.5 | 0.873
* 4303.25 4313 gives 2.4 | 0.75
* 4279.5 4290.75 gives -0.2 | 1.01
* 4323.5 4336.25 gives -0.6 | 1.03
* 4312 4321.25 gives 0.3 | 0.959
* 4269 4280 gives 0.1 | 0.98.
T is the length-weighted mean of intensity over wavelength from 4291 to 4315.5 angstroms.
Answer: 0.814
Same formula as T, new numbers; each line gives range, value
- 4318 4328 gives 1.01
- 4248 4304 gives 0.96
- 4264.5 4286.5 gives 1.01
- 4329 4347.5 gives 1.03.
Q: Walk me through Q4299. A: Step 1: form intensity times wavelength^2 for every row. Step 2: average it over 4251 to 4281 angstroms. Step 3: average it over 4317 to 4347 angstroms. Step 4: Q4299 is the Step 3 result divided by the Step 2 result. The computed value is 1.08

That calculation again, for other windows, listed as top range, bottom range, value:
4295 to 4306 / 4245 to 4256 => 0.83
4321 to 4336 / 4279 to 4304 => 1.14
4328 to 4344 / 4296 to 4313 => 1.33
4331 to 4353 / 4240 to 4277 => 1.06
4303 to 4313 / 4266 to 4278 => 0.75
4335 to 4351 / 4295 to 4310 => 1.30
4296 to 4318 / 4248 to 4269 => 0.84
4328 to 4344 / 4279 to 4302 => 1.11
